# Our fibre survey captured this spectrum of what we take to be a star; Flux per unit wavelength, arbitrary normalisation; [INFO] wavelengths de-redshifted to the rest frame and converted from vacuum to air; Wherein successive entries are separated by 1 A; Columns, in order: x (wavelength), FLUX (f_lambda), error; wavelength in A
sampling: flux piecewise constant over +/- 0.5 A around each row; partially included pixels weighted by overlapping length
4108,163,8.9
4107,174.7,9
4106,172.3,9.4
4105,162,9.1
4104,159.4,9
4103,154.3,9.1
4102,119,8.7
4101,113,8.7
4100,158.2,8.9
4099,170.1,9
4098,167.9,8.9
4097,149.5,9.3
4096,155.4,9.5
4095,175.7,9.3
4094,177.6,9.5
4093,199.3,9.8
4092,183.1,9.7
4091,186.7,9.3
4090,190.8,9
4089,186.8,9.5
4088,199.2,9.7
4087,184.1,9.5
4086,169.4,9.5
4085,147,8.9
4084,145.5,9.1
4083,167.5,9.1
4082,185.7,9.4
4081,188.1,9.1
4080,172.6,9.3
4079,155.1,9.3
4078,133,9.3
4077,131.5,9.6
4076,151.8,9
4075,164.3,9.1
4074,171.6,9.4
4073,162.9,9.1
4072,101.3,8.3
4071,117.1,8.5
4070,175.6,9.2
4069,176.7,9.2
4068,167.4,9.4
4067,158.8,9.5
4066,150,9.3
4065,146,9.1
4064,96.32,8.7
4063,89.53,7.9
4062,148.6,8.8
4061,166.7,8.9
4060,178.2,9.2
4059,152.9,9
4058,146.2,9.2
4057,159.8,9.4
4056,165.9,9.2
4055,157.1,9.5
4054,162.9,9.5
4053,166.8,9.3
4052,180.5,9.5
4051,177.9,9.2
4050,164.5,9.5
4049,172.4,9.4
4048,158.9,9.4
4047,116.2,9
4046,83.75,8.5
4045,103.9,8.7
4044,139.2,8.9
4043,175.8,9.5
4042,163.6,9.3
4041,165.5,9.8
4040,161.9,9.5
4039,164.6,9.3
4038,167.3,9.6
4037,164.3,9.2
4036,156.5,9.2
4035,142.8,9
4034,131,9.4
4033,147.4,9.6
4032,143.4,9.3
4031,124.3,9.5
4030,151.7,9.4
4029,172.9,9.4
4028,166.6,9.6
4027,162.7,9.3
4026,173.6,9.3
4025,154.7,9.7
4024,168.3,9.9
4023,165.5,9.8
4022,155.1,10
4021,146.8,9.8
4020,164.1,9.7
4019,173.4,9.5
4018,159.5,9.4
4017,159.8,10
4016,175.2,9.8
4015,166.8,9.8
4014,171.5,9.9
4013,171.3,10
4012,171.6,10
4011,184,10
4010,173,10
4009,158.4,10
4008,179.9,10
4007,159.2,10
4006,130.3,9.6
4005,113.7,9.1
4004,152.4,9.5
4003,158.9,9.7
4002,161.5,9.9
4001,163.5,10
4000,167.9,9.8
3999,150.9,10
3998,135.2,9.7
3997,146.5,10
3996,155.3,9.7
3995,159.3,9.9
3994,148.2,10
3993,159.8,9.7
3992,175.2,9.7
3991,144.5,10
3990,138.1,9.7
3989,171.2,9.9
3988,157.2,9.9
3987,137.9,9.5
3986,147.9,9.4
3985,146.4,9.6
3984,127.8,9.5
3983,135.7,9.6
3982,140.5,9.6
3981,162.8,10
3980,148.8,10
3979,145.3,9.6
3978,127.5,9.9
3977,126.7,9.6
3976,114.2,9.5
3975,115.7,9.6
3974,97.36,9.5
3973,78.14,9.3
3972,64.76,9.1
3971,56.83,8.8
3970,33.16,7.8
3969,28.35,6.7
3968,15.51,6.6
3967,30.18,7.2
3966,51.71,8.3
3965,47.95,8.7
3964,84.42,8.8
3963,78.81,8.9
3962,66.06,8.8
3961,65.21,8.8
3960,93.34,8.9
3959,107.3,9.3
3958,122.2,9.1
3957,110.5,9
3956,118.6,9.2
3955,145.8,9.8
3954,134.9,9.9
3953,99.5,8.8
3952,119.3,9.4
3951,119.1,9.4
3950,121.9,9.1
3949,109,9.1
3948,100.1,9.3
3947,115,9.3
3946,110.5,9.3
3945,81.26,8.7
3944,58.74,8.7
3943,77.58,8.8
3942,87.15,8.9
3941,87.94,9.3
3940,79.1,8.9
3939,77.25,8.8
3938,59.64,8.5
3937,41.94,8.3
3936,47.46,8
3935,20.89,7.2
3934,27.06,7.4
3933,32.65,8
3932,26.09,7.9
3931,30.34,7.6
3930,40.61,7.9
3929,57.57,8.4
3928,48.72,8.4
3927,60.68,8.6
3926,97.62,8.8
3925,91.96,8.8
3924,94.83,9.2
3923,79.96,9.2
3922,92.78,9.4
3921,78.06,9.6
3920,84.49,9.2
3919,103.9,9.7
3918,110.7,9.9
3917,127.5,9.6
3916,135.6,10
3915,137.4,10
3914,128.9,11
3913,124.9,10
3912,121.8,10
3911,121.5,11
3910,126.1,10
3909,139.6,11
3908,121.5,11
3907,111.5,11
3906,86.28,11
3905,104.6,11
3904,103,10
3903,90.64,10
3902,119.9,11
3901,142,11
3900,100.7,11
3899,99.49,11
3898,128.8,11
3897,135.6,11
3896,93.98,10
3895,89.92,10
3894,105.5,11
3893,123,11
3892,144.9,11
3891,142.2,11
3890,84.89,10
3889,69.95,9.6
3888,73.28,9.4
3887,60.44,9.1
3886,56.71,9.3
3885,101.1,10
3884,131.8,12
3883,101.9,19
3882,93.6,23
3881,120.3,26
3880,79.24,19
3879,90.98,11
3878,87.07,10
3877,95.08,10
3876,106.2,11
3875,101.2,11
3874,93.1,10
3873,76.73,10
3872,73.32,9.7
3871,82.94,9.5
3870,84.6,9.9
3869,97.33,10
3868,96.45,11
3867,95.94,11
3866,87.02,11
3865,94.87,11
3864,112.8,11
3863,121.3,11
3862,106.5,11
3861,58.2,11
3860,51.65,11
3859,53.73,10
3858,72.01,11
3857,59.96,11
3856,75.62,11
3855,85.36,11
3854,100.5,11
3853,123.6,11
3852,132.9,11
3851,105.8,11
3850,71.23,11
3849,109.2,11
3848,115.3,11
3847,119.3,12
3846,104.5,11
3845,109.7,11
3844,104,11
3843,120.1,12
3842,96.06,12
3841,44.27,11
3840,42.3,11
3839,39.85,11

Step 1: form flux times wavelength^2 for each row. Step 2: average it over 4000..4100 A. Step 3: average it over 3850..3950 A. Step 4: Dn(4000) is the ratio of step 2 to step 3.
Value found 1.86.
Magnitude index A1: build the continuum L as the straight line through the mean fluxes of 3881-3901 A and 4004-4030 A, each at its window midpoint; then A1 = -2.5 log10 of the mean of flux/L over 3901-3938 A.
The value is 0.29 mag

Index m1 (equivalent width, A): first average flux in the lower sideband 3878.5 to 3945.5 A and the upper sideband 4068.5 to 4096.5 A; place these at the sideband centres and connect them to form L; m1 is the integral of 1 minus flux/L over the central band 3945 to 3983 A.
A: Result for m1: 5.5 A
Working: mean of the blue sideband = 91.8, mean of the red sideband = 166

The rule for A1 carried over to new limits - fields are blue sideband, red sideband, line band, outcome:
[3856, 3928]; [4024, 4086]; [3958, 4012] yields 0.07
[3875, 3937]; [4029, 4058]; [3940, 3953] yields 0.14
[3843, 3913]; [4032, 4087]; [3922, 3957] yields 0.43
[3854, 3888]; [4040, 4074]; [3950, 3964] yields 0.10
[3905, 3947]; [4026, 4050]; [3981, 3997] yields -0.23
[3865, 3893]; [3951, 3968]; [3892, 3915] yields -0.24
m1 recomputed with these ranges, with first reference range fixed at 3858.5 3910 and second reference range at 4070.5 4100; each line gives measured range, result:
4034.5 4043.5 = -0.76 A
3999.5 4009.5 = -1.17 A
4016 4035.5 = -1.50 A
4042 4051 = 0.56 A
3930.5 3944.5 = 7.55 A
